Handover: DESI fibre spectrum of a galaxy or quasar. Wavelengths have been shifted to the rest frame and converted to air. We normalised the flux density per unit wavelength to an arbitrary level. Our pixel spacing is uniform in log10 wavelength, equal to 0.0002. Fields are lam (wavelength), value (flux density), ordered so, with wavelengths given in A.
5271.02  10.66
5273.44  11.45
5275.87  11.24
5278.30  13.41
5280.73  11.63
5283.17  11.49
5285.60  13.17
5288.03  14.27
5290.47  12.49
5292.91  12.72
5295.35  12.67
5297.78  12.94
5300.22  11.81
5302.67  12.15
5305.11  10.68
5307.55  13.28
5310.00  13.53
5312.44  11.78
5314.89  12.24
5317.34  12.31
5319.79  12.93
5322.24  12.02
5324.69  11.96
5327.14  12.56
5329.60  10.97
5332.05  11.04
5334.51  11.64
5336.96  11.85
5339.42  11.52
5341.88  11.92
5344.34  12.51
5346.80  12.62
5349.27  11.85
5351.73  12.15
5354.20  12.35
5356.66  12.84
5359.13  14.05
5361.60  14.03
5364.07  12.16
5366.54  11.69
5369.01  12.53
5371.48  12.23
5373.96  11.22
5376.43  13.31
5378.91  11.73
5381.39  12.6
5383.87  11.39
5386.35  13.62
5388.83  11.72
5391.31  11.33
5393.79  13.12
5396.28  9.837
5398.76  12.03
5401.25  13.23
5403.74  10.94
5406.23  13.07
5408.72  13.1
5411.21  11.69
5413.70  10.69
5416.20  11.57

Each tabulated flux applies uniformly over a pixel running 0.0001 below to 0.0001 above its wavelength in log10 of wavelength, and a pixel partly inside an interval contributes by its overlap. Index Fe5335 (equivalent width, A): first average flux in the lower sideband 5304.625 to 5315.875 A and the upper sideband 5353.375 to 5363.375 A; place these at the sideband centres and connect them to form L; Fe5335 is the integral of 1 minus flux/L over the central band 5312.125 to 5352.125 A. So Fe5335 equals 2.5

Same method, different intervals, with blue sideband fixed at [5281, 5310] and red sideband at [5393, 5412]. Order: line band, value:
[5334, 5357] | 0.41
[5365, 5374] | 0.16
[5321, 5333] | 0.66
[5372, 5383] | 0.02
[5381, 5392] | 0.03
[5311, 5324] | 0.18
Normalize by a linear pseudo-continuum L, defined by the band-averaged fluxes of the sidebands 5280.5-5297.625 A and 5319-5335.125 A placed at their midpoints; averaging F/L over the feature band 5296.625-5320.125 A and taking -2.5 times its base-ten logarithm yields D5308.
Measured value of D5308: -0.01 mag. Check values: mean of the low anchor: 12.7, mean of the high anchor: 11.9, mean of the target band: 12.3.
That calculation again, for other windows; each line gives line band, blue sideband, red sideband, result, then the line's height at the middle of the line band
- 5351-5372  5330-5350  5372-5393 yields -0.063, 12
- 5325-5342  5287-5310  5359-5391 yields 0.077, 12.5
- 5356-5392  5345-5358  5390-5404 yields -0.030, 12.1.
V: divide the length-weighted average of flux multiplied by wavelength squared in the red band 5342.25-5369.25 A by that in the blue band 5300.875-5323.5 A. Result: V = 1.04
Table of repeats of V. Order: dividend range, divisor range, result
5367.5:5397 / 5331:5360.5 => 1.00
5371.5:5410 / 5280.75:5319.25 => 1.01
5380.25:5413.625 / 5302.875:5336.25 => 1.03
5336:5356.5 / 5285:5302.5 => 0.97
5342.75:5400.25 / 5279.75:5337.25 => 1.03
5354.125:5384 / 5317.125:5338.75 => 1.07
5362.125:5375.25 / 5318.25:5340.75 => 1.04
